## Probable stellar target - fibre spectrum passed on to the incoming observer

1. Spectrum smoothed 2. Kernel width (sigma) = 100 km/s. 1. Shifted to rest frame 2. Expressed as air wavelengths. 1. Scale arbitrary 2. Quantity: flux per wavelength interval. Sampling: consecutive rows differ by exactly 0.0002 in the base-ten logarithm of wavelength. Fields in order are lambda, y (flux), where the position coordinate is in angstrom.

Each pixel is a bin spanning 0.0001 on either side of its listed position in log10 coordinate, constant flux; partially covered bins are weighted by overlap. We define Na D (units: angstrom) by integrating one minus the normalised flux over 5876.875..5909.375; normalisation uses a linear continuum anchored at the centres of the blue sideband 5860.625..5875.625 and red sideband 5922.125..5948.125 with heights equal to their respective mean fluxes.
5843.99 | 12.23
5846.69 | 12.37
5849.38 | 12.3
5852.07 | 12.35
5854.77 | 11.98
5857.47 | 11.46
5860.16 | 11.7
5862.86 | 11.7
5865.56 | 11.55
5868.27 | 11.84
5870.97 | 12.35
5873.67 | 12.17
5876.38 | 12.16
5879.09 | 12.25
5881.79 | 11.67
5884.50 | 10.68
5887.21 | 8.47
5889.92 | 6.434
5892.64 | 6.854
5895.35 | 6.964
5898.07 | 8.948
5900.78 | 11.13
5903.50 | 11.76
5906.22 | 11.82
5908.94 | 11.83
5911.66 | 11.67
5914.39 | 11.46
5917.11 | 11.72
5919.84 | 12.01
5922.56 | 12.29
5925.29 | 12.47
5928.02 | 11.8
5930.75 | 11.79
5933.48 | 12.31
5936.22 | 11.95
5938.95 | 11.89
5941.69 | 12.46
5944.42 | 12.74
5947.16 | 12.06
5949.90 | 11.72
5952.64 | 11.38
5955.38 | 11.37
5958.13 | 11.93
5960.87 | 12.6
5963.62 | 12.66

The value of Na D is 5.7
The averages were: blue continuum 11.9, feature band 9.91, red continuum 12.2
